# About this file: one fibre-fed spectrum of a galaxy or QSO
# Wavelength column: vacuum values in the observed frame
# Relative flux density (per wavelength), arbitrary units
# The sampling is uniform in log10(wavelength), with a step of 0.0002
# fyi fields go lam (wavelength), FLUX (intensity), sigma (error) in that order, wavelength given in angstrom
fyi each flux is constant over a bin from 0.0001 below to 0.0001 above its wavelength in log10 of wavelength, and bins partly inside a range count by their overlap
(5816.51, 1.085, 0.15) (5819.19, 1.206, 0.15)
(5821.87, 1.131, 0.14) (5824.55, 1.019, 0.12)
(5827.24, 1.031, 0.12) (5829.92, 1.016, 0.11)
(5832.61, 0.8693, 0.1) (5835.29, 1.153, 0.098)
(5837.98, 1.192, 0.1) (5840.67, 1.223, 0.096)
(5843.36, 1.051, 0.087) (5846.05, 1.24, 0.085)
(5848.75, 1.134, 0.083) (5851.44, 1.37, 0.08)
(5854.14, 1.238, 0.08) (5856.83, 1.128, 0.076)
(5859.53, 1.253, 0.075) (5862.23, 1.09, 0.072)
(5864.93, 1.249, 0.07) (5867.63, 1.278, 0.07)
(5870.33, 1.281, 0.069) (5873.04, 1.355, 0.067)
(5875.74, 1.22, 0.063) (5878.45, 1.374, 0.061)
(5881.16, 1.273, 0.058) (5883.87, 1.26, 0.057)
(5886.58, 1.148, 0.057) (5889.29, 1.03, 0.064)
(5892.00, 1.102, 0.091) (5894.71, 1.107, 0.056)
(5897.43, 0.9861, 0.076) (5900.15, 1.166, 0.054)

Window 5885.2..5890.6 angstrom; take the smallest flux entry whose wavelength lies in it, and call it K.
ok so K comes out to 1.03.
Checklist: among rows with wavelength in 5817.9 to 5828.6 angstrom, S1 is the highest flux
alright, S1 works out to 1.206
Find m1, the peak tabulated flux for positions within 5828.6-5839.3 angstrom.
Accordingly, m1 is 1.192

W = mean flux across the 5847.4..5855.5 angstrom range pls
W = 1.25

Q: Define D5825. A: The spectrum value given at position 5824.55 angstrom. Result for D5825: 1.019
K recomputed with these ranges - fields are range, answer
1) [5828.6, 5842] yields 0.8693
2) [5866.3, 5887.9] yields 1.148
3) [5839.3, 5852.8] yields 1.051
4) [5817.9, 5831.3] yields 1.016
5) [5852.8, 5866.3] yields 1.09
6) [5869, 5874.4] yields 1.281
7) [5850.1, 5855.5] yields 1.238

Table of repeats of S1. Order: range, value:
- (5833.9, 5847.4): 1.24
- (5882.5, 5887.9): 1.26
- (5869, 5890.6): 1.374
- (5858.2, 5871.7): 1.281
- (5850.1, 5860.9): 1.37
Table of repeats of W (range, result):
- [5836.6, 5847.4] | 1.18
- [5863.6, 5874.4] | 1.29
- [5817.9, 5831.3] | 1.08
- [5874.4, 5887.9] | 1.25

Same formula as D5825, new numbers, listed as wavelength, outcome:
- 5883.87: 1.26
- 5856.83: 1.128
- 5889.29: 1.03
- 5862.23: 1.09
